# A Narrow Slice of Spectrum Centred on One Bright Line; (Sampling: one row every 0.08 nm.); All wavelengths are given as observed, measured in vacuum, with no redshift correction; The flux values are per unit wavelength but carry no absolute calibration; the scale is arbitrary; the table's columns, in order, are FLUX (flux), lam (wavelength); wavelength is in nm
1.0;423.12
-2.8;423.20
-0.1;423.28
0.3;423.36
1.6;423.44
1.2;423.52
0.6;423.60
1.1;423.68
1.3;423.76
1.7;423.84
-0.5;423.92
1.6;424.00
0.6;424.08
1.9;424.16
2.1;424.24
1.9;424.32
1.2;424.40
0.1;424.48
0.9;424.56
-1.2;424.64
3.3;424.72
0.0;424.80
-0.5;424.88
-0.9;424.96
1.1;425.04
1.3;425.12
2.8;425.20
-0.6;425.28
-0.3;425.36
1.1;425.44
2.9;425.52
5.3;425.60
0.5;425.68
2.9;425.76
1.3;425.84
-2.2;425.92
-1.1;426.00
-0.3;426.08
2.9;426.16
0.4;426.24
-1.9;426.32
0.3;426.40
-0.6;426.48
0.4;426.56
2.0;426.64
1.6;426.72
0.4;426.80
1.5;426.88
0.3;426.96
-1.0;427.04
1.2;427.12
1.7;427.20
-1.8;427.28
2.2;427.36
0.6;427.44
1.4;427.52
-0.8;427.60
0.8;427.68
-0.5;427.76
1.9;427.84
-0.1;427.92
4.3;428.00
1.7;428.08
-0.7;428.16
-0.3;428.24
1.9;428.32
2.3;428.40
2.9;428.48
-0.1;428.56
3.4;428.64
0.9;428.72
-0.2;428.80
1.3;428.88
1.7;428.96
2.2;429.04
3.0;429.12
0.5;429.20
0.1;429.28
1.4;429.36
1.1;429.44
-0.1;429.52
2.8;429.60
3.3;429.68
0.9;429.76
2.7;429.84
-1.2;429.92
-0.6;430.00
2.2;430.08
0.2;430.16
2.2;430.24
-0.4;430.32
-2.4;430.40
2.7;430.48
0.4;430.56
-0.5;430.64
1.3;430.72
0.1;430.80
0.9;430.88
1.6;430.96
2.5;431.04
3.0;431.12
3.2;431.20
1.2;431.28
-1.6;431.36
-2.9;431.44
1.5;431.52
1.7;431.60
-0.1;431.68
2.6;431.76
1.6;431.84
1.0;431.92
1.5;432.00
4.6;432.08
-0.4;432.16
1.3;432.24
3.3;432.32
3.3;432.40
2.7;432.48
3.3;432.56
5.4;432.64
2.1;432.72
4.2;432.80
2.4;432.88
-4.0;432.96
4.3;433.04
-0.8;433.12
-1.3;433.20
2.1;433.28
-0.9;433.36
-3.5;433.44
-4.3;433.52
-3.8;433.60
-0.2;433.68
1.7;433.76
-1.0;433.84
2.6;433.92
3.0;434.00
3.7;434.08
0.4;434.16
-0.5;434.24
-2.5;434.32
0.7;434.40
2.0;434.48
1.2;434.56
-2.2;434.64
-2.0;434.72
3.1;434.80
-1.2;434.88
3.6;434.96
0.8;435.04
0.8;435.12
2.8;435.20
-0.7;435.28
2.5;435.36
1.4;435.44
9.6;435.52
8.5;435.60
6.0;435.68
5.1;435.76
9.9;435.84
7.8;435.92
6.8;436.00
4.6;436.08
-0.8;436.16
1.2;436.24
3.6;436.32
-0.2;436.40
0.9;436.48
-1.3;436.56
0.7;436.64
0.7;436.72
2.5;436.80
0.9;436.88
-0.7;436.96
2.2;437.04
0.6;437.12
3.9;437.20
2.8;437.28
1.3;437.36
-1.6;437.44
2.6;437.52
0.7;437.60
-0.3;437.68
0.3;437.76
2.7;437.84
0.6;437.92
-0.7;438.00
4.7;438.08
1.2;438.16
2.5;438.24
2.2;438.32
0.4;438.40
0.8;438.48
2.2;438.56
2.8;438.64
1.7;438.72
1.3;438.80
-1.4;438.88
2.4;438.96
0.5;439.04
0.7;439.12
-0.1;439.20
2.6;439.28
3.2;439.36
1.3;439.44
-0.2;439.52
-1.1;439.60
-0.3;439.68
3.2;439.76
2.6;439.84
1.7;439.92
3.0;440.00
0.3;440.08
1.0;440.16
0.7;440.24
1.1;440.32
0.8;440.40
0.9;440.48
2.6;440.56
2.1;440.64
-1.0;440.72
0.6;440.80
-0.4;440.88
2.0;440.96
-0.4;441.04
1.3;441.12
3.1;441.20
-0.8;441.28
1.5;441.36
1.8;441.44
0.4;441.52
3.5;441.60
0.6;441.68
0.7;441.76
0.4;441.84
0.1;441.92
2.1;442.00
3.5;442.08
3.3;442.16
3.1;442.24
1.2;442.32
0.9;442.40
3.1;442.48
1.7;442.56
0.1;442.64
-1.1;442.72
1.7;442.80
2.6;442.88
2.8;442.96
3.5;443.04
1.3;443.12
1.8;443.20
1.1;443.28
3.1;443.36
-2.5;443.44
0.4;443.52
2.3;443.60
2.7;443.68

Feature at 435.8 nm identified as [O II] 3727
